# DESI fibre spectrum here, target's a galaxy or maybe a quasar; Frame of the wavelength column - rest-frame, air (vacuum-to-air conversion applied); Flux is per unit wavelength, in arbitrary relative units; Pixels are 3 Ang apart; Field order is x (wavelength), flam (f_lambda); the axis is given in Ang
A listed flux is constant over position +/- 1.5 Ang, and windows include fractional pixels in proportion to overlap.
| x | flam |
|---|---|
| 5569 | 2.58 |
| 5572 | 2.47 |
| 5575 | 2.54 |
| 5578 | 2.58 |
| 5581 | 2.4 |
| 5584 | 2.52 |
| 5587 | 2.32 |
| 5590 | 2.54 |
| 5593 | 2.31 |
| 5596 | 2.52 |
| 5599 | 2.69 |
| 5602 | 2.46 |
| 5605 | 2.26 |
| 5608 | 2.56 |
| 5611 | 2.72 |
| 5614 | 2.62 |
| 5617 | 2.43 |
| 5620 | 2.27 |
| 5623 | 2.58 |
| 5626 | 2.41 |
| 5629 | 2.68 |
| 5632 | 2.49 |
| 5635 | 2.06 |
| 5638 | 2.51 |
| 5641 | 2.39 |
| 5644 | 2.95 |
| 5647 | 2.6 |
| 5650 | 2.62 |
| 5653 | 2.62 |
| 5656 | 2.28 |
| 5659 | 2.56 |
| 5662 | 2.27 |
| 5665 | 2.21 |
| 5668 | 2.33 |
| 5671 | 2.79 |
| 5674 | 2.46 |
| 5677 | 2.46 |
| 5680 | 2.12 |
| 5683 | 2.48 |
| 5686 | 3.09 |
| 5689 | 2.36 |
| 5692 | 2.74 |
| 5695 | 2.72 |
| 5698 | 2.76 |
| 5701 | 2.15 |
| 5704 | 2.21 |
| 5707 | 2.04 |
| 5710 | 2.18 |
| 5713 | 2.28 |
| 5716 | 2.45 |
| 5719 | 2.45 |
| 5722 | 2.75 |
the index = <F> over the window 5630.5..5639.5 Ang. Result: 2.35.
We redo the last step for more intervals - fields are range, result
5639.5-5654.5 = 2.64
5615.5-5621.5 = 2.35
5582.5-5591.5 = 2.46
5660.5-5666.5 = 2.24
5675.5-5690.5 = 2.5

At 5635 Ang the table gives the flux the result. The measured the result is 2.06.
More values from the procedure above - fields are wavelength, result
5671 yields 2.79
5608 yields 2.56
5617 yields 2.43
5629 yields 2.68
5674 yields 2.46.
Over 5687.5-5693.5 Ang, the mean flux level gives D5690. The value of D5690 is 2.55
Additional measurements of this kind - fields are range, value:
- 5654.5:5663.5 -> 2.37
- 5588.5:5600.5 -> 2.52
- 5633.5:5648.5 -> 2.5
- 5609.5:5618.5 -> 2.59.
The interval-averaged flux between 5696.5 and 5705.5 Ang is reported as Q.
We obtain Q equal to 2.37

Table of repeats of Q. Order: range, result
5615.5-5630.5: 2.47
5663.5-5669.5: 2.27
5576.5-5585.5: 2.5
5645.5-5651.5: 2.61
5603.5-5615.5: 2.54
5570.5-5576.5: 2.51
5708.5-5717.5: 2.3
